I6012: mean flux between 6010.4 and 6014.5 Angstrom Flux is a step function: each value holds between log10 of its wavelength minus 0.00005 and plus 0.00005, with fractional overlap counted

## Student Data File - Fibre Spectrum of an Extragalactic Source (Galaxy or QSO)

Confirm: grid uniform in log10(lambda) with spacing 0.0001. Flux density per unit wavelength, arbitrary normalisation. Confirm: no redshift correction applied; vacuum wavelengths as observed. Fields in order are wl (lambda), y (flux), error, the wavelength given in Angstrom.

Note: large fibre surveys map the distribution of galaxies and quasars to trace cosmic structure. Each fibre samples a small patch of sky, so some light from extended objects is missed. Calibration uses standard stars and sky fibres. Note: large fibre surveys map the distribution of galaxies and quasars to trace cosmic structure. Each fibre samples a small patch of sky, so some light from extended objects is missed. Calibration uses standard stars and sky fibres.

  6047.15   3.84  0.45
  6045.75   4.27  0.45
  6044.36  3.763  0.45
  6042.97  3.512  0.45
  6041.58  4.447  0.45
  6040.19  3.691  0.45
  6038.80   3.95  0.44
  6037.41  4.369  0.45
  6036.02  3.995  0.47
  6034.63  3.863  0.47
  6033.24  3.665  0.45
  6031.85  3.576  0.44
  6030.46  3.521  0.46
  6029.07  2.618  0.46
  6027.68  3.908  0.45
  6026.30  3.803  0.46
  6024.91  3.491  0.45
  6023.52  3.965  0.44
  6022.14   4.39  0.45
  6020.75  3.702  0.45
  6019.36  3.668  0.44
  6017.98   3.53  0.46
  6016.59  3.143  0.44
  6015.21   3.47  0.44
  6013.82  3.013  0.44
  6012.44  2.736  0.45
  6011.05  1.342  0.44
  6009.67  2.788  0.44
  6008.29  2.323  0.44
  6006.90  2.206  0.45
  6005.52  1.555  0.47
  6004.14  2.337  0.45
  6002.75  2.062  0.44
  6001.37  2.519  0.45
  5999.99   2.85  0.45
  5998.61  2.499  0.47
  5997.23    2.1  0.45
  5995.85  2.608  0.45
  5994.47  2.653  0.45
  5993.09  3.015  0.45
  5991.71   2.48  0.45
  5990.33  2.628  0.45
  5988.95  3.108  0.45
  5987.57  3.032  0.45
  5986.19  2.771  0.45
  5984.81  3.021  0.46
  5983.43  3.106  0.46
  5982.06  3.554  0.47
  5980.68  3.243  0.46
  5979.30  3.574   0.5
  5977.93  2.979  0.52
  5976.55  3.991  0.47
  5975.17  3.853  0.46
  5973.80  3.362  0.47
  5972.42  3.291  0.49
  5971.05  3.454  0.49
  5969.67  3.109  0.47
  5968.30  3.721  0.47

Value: 2.37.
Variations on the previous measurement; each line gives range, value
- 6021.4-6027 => 3.91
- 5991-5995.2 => 2.71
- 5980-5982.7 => 3.39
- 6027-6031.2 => 3.35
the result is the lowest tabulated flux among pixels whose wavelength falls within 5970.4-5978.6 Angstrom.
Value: 2.979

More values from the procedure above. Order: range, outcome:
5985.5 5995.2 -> 2.48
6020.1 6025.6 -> 3.491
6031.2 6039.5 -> 3.576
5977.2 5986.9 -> 2.771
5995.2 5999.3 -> 2.1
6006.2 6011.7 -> 1.342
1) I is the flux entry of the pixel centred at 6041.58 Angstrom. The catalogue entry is 4.447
